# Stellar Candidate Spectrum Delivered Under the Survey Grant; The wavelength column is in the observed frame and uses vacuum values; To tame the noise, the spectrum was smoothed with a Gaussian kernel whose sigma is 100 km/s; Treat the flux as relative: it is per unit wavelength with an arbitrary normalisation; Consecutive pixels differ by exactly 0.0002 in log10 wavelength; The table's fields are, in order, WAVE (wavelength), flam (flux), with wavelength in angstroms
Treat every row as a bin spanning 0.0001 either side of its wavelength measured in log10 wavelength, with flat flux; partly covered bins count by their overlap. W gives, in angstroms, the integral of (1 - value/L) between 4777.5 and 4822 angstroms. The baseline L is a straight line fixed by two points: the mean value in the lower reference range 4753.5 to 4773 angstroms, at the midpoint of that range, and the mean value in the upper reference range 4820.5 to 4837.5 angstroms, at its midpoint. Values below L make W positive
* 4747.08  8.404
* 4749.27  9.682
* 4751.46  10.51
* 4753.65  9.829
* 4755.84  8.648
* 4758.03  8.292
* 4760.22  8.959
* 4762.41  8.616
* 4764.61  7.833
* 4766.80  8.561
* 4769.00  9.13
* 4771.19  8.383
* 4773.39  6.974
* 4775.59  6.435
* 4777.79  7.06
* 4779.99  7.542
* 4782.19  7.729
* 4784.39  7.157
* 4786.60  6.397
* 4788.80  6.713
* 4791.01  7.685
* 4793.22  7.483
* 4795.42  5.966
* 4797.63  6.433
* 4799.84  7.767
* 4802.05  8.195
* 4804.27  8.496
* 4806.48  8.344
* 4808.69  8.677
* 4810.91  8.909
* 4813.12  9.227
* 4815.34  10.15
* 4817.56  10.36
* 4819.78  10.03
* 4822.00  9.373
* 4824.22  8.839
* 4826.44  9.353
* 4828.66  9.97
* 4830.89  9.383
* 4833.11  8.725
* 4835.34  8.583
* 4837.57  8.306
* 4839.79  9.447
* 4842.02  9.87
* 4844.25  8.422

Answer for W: 4.2 angstroms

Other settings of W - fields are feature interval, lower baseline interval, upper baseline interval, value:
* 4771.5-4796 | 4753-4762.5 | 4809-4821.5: 5.7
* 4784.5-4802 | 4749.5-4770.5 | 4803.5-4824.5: 4.1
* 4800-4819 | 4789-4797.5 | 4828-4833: -2.2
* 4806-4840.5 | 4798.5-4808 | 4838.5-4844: -1.6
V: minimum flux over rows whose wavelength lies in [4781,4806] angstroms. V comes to 5.966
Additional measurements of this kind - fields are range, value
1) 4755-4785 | 6.435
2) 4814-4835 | 8.725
